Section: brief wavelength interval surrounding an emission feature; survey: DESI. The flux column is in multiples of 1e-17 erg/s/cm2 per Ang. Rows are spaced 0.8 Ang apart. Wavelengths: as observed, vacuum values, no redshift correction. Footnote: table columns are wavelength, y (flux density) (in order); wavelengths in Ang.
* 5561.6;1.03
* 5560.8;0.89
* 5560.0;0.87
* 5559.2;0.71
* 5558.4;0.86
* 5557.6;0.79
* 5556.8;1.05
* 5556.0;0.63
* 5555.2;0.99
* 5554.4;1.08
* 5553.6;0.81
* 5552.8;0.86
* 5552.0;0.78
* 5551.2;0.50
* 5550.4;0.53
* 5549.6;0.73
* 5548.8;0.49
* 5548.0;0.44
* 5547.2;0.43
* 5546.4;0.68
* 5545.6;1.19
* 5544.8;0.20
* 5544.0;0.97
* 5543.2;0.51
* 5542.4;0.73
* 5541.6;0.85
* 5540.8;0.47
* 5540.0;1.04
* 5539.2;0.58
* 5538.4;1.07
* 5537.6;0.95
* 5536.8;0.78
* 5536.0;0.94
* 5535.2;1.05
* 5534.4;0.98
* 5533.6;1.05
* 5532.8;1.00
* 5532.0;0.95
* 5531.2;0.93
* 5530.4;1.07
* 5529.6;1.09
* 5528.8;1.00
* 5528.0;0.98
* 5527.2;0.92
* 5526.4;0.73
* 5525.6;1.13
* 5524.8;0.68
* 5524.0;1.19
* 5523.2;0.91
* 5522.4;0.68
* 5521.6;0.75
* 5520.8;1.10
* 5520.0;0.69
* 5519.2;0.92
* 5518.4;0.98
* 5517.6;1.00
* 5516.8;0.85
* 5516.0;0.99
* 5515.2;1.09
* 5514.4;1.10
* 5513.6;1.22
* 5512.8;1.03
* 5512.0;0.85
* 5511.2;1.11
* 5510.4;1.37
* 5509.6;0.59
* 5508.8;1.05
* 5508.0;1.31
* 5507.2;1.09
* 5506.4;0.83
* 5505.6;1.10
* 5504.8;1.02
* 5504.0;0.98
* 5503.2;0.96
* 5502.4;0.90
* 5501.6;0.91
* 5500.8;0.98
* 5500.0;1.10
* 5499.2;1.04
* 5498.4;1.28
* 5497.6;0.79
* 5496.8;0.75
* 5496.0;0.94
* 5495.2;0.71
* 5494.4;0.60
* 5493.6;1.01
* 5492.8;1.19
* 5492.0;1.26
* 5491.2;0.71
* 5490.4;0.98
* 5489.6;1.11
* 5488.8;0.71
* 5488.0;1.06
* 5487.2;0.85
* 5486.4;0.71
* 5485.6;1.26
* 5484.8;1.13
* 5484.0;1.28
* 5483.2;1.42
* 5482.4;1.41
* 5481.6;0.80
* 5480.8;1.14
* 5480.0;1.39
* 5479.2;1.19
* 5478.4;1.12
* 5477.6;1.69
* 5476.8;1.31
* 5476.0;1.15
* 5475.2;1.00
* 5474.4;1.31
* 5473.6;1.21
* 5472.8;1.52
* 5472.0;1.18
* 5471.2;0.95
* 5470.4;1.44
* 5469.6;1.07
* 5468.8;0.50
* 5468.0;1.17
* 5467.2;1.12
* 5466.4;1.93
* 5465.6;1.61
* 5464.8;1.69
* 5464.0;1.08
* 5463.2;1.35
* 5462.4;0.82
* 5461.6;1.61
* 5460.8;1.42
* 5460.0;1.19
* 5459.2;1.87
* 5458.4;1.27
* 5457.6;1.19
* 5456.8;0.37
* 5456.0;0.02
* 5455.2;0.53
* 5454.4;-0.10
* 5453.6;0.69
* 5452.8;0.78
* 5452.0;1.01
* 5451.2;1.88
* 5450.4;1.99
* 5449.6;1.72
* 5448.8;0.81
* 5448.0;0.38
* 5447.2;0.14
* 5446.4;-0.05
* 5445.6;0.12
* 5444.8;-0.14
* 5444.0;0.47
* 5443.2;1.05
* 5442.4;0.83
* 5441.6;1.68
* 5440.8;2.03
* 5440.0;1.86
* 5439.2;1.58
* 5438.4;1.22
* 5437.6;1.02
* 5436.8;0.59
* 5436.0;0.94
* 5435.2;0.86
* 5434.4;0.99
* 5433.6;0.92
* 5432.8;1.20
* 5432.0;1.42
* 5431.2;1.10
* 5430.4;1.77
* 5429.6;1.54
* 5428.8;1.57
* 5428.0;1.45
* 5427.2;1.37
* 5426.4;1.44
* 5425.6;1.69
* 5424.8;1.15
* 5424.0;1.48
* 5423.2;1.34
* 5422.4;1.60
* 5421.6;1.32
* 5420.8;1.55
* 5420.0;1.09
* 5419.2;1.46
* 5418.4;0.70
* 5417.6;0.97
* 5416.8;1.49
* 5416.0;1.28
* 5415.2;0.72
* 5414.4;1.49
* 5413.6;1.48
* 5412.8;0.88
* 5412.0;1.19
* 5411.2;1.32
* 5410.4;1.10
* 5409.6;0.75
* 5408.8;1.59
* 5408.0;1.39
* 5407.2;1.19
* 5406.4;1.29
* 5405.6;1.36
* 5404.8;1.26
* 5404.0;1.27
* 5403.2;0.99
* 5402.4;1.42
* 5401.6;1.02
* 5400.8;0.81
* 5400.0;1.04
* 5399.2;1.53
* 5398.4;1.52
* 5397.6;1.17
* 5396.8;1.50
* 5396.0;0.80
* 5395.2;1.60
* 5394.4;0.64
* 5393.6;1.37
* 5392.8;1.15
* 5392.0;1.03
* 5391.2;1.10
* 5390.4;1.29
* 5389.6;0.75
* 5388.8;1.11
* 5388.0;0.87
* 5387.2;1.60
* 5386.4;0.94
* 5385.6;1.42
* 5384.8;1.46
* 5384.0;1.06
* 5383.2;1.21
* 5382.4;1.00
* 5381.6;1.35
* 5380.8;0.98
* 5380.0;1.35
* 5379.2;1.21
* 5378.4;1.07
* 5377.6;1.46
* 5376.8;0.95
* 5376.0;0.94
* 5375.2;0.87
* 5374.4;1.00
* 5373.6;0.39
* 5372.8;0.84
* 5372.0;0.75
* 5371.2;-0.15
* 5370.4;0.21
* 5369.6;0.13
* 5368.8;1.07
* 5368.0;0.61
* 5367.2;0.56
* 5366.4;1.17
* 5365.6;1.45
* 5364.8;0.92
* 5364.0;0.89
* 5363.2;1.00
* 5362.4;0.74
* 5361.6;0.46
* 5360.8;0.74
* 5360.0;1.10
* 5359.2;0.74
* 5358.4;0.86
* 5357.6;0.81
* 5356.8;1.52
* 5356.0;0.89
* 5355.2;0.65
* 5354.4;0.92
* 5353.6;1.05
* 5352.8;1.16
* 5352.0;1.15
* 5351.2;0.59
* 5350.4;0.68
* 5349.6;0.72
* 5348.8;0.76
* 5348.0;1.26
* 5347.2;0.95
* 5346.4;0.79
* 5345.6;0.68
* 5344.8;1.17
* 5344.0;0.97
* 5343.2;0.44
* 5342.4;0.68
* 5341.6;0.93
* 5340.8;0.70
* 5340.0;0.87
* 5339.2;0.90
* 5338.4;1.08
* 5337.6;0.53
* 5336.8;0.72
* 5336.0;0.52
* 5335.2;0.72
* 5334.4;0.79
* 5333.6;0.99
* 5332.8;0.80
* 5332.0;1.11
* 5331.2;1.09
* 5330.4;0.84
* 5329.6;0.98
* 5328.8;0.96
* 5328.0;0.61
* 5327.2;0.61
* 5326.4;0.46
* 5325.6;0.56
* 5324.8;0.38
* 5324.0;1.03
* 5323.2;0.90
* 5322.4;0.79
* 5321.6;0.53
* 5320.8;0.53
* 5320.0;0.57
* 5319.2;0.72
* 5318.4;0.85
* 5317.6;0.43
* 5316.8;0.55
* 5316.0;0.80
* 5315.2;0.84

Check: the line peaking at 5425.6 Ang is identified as C IV 1549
